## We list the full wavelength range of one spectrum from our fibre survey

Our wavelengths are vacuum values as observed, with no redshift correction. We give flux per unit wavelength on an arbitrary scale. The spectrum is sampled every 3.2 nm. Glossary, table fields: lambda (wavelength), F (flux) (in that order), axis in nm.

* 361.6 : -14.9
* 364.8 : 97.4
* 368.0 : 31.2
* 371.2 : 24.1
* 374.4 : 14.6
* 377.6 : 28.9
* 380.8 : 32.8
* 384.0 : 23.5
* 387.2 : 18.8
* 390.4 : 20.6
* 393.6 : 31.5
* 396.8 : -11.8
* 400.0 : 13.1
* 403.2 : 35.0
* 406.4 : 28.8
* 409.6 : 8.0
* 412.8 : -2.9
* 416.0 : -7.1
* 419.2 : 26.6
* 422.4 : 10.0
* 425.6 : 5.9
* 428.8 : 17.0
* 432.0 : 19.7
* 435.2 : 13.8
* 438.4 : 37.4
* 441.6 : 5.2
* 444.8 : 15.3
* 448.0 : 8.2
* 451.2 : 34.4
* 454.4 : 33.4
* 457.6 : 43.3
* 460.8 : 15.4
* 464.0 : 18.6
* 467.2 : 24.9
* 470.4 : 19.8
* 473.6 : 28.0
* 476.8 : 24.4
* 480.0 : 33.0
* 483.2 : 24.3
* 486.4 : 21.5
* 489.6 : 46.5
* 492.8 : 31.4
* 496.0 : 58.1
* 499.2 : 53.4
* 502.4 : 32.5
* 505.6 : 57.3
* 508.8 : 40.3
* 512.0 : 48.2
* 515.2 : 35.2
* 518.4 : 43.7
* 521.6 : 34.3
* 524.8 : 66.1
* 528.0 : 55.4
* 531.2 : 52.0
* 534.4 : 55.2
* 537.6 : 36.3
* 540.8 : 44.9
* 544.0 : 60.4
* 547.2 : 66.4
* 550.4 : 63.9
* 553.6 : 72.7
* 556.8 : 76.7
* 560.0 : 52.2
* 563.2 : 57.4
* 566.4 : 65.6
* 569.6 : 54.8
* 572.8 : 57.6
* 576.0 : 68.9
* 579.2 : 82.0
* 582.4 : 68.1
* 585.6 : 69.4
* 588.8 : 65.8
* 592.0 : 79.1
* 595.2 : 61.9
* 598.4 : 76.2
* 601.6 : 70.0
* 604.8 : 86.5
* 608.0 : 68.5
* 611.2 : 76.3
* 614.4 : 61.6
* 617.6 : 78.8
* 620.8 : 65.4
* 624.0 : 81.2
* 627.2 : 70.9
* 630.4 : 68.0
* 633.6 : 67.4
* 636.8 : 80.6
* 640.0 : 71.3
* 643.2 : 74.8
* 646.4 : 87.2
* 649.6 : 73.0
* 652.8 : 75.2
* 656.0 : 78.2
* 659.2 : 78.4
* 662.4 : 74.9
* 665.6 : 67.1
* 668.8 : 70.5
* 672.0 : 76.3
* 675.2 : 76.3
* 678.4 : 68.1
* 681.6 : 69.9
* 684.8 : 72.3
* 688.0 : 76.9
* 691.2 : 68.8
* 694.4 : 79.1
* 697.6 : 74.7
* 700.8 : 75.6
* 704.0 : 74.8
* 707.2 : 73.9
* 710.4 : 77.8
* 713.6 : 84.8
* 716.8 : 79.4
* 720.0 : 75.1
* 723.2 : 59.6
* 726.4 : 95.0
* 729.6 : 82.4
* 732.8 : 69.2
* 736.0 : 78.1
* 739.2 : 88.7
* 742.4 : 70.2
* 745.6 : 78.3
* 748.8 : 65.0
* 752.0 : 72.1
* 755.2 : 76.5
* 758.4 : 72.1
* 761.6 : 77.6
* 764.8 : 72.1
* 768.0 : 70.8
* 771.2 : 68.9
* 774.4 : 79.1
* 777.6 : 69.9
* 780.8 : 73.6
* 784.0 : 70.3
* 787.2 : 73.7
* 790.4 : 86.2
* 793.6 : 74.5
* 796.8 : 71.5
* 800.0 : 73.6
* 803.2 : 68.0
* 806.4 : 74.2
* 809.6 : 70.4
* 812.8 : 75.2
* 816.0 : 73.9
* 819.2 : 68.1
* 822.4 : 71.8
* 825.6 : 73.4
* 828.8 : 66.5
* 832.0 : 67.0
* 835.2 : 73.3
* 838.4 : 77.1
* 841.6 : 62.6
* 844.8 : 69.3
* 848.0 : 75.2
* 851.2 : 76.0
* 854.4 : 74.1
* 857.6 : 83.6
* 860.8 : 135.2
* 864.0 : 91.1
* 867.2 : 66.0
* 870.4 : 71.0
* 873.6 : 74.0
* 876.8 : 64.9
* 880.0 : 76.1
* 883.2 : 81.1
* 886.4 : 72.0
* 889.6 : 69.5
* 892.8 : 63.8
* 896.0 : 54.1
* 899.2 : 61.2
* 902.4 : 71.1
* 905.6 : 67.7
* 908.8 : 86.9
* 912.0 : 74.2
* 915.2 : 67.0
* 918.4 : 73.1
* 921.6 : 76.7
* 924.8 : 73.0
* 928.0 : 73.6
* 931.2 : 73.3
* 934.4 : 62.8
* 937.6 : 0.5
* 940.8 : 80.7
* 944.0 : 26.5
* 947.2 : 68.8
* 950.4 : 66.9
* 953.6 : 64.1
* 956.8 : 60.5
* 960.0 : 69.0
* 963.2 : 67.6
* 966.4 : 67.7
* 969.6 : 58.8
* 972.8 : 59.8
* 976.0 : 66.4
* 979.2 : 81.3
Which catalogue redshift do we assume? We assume 0.310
